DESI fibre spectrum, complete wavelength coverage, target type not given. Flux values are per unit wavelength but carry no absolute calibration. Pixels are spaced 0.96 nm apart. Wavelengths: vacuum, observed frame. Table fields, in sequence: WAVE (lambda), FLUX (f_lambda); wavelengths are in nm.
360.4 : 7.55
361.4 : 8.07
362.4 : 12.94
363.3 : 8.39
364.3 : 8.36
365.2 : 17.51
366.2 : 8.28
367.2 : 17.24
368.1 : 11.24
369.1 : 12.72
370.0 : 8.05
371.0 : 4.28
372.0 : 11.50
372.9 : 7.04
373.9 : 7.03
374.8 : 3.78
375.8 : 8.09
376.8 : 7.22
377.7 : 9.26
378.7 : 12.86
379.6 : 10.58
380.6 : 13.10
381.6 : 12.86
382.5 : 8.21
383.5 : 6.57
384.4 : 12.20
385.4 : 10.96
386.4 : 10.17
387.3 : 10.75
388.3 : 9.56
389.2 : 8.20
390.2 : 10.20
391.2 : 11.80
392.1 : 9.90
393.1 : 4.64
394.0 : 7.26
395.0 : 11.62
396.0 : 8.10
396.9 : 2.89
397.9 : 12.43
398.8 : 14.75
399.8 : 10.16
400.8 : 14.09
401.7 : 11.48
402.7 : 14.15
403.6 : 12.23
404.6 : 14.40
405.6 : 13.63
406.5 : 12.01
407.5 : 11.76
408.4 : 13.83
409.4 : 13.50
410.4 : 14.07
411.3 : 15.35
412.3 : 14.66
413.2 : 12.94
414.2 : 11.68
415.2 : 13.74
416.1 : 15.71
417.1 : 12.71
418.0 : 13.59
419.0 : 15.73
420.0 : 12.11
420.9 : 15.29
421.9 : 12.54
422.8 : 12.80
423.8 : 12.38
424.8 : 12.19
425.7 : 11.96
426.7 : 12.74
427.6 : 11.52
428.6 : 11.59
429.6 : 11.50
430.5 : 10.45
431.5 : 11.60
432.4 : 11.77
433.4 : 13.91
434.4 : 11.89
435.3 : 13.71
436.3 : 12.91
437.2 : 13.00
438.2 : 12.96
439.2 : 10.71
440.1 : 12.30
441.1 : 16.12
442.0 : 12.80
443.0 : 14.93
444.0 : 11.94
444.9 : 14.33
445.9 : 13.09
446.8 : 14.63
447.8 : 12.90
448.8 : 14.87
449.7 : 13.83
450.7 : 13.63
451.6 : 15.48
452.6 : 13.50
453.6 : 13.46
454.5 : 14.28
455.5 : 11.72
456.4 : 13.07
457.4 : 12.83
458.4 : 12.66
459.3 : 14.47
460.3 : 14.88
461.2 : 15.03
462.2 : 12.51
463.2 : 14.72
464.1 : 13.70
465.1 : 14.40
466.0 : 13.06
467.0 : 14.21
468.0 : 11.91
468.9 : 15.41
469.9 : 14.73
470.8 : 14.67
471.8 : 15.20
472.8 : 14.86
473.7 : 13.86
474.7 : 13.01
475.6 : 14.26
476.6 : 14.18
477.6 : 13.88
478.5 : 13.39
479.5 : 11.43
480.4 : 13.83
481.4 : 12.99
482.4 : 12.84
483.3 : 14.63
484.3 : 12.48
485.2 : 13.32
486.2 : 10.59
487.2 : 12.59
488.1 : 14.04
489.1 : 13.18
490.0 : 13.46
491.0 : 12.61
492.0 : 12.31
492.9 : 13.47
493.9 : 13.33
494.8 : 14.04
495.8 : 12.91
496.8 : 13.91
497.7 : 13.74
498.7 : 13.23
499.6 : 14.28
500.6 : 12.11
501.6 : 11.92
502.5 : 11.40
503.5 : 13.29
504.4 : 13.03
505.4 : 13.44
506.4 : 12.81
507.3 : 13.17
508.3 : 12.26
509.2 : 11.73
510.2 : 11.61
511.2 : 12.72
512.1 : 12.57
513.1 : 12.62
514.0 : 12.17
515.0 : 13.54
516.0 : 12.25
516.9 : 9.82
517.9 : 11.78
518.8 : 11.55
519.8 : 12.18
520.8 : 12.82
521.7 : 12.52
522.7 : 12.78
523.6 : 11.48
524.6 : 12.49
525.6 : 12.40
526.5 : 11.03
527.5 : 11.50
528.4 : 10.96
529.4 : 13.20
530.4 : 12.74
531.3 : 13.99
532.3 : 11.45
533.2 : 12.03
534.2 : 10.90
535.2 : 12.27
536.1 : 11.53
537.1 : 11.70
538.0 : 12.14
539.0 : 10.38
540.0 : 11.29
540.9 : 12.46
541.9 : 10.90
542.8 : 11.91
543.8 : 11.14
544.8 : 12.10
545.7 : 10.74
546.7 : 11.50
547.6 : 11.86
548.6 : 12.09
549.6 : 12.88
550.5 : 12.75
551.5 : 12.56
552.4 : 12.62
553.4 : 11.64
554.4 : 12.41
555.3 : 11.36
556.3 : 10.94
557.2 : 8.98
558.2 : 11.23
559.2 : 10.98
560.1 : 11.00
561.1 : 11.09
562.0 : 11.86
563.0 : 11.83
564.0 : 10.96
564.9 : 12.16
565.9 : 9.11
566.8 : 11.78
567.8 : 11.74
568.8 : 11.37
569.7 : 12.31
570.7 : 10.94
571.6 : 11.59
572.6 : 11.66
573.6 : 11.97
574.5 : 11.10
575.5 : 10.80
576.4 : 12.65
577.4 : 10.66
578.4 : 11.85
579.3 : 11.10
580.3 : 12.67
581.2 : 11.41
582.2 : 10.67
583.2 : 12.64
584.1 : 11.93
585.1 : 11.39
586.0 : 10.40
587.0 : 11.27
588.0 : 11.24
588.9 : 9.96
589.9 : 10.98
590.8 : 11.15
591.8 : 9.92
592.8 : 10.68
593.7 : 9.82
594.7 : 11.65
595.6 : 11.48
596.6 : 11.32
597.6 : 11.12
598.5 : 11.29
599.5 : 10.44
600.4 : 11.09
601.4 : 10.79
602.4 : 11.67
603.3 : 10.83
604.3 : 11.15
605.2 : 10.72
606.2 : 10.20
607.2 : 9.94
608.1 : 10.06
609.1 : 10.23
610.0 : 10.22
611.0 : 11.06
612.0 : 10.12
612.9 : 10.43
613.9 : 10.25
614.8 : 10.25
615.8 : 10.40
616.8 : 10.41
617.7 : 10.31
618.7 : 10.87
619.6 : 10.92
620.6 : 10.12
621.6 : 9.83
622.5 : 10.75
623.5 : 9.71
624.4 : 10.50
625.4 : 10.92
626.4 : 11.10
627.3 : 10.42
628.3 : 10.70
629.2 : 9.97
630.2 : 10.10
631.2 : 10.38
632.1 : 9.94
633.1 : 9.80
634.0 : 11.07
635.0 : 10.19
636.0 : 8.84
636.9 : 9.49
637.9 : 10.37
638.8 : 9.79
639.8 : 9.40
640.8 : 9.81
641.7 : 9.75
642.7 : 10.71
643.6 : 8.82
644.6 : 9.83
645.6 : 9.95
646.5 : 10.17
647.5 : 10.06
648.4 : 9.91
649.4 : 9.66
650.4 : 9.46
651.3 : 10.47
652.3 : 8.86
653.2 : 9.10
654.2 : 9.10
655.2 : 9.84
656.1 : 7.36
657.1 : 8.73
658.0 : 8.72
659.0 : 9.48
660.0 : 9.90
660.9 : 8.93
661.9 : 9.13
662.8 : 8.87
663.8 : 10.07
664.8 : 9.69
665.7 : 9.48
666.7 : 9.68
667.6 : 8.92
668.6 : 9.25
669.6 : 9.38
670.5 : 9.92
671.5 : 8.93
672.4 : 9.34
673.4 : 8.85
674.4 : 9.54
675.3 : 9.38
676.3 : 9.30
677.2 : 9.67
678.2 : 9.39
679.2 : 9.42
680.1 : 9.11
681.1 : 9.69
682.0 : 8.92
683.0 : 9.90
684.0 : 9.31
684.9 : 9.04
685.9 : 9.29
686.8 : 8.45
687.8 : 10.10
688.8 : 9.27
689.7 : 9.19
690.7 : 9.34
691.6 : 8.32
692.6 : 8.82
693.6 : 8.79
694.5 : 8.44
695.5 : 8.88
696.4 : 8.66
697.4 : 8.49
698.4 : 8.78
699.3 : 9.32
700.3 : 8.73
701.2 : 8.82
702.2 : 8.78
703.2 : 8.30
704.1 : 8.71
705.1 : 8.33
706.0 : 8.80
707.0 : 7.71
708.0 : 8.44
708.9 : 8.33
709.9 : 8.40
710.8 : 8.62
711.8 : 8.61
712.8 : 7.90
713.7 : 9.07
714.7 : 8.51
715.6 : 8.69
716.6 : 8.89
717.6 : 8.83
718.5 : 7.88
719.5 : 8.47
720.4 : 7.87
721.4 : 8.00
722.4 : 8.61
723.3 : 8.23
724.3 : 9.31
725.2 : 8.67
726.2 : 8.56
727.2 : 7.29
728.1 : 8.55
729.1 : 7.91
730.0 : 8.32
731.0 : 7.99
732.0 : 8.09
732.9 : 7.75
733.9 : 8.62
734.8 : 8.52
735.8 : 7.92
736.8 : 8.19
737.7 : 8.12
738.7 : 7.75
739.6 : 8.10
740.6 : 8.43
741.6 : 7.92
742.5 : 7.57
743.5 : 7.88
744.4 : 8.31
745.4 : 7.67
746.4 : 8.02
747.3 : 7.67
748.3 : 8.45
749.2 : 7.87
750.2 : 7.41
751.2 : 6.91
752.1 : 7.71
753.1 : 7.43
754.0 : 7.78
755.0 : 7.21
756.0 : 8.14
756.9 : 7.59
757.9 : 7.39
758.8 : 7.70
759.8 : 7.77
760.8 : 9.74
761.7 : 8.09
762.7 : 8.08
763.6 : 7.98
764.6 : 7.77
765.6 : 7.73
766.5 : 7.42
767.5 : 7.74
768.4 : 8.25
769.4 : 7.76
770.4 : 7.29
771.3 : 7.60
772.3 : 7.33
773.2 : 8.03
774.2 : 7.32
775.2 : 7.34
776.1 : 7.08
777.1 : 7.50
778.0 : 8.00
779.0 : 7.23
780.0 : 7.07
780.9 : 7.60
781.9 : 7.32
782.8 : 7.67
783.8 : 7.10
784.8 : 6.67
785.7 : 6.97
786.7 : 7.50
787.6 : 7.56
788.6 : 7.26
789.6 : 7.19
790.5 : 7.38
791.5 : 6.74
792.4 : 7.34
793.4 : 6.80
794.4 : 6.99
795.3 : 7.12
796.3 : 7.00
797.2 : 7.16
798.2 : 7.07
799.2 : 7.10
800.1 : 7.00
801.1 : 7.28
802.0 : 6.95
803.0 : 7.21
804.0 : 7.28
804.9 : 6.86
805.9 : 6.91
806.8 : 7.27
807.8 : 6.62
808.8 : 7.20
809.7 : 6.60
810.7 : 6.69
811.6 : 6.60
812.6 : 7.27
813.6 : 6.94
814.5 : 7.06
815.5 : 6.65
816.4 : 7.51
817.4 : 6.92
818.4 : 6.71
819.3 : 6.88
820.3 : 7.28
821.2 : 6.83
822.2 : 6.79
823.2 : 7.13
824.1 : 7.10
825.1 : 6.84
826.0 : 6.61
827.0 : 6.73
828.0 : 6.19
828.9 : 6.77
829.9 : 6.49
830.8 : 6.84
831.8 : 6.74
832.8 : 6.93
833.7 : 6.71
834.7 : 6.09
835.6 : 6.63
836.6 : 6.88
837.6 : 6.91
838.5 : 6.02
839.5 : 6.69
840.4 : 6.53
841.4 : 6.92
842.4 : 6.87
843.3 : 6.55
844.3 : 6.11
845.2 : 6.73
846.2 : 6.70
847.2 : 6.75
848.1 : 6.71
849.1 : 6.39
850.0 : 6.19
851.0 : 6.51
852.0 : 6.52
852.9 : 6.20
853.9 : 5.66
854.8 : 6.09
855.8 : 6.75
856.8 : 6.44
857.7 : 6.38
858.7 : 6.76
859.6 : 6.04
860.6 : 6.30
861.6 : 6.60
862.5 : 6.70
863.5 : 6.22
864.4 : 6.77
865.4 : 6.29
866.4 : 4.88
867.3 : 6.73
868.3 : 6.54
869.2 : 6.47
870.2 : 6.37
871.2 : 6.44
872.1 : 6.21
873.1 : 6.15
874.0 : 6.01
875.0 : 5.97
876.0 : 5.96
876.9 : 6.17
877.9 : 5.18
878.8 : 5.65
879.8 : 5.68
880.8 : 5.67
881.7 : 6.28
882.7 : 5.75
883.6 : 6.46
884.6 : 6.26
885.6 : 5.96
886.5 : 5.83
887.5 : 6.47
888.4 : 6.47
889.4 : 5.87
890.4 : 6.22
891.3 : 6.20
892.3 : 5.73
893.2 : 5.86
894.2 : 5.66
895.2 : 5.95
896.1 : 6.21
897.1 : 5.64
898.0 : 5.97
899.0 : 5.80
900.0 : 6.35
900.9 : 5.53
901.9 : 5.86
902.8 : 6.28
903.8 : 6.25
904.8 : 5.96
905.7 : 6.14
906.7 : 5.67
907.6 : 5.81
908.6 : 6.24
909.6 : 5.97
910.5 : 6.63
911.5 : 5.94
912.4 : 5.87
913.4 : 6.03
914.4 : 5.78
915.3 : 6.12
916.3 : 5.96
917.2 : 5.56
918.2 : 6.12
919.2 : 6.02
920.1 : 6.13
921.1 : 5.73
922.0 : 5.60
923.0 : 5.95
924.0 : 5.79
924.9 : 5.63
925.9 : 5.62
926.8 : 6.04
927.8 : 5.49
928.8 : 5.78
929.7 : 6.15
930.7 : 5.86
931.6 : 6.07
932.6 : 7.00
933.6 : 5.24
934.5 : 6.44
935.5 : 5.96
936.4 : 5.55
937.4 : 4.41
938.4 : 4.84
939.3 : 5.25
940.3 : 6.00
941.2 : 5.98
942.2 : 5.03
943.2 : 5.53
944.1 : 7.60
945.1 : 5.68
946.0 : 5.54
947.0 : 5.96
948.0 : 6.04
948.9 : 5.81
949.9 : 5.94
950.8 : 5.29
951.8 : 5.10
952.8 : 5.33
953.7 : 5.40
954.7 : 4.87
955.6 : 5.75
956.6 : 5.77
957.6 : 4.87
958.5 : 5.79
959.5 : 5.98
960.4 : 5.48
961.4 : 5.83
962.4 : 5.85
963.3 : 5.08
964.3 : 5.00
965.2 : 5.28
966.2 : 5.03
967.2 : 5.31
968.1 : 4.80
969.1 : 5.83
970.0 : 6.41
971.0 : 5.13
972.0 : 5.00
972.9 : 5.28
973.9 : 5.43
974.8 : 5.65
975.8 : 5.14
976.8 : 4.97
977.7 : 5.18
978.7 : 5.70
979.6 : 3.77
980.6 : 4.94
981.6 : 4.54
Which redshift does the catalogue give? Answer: 0.000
